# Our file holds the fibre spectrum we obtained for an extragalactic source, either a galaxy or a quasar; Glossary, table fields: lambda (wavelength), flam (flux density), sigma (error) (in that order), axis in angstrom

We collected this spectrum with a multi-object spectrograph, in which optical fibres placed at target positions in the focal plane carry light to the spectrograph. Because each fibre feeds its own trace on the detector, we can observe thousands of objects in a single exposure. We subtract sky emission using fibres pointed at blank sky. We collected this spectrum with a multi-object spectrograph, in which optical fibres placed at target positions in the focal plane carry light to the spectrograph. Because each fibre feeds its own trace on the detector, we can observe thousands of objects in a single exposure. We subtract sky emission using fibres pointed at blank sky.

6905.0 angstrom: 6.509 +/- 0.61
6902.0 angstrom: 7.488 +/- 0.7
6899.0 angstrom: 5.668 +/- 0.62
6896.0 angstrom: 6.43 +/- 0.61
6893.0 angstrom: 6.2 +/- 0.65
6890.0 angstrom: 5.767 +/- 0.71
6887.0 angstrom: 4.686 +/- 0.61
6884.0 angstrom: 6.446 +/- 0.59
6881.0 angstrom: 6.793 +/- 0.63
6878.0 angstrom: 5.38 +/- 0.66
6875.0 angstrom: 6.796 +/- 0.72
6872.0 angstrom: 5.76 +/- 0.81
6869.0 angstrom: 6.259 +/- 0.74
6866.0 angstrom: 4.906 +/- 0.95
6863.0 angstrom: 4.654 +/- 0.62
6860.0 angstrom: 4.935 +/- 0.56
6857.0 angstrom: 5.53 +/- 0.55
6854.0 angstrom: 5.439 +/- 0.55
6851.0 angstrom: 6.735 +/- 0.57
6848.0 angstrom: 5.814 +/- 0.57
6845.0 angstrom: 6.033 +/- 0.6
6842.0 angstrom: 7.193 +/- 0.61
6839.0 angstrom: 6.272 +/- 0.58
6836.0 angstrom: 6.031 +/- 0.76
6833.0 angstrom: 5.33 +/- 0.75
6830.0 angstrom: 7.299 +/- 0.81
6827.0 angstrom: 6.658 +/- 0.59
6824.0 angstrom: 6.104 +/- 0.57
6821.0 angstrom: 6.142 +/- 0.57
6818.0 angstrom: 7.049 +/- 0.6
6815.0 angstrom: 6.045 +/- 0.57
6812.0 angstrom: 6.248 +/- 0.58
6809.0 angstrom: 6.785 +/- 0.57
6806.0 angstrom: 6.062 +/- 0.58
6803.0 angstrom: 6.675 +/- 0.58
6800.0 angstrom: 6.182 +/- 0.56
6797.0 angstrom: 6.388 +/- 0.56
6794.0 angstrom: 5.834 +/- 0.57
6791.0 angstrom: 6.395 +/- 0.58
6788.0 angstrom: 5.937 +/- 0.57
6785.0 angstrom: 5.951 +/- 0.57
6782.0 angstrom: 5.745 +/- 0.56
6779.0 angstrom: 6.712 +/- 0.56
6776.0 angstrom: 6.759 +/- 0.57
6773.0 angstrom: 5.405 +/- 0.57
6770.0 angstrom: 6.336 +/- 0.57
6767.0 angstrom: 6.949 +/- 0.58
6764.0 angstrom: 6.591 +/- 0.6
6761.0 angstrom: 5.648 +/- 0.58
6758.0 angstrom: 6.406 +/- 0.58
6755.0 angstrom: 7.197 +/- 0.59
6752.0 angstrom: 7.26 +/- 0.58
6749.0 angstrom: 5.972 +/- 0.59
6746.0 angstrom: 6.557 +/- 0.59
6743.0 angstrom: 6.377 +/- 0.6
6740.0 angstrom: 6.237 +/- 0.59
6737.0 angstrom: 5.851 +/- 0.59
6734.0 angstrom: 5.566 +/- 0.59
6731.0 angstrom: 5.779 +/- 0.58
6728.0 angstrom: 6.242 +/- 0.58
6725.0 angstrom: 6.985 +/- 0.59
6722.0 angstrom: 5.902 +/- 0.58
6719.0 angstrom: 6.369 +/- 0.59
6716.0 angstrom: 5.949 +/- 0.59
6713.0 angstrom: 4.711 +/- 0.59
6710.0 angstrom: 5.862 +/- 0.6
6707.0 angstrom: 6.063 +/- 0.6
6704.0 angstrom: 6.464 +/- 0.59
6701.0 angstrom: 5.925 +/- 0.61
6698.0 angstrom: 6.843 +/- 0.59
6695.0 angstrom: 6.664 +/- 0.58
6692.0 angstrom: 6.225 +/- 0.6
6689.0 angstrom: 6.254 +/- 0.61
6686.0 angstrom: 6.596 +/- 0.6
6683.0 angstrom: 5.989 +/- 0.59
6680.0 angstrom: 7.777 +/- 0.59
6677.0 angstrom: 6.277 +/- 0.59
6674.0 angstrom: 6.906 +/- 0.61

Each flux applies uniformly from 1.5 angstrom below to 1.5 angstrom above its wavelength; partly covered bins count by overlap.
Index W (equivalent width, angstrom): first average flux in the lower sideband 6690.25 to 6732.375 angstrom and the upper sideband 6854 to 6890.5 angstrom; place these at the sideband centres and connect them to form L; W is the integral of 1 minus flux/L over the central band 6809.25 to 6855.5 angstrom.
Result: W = -4.3 angstrom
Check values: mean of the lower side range 6.14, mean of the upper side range 5.65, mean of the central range 6.31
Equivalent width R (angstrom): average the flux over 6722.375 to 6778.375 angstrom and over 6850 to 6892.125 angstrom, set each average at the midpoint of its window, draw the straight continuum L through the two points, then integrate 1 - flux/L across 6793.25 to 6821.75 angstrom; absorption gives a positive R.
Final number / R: -1.5 angstrom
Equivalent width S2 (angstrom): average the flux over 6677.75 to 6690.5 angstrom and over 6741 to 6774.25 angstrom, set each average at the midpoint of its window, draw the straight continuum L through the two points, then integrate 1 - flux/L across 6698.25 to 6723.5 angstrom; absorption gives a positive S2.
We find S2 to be 2.3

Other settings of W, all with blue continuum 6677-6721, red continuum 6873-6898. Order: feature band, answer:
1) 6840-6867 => 1.6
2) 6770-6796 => 0.2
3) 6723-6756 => -0.7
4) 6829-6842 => -0.4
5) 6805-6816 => -0.3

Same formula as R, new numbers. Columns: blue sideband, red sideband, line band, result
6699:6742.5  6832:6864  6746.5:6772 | -2.4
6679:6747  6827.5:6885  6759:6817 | -1.5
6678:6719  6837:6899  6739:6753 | -0.7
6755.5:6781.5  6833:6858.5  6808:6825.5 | -0.6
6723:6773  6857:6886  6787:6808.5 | -0.5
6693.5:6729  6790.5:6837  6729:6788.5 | -0.3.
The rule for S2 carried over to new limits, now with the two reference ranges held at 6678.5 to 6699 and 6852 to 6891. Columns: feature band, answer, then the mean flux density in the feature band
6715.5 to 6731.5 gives 0.46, 6.25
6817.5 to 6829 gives -1.10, 6.47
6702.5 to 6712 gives 0.68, 6.05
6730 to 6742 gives 0.91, 5.88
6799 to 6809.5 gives -0.69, 6.4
